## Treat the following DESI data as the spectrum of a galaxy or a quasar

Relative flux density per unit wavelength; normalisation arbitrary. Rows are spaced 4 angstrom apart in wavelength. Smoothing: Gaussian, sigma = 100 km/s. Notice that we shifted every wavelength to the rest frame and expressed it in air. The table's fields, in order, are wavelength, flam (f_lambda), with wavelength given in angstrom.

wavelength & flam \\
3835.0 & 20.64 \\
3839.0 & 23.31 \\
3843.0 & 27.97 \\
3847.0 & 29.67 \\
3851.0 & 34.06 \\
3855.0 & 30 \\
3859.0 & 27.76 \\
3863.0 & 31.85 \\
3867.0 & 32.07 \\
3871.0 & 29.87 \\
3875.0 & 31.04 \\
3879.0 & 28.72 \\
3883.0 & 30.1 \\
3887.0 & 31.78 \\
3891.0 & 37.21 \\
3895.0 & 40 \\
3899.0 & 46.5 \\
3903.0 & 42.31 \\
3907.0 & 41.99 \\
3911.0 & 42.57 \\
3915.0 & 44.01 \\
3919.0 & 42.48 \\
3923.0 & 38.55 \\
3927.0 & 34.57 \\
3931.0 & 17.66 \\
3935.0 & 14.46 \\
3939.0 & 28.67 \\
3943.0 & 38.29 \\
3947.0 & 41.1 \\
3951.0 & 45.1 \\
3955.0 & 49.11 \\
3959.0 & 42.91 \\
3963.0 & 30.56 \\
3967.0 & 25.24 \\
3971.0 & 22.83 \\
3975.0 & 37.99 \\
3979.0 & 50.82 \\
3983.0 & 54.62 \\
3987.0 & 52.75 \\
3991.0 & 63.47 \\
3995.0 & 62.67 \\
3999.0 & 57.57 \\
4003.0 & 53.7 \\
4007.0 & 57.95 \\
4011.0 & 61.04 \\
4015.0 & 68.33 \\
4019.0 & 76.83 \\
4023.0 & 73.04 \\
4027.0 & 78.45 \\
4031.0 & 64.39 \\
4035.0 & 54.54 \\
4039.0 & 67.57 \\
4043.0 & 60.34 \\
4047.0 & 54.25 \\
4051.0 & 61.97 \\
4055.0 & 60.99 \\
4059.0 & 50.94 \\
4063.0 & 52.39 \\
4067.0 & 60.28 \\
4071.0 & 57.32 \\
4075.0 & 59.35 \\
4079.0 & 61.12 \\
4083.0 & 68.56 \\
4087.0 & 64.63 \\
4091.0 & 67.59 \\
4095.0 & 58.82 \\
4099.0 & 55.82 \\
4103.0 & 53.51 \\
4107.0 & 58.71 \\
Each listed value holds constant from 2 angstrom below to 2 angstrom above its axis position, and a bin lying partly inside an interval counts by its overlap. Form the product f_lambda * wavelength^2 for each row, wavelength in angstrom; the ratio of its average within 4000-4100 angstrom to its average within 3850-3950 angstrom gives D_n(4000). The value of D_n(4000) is 1.9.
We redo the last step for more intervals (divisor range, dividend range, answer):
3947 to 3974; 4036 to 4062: 1.69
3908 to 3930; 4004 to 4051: 1.73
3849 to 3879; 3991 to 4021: 2.19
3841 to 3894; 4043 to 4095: 2.13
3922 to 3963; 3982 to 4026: 1.86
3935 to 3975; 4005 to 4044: 1.96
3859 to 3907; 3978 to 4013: 1.75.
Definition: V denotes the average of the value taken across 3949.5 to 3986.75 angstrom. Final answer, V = 40.4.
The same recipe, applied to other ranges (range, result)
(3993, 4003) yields 58.8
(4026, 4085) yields 60.5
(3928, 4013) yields 43.2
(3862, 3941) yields 34.4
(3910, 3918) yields 43.3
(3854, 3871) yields 30.4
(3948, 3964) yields 42.6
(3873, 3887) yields 30.2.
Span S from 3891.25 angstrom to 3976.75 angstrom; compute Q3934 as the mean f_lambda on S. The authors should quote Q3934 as 36.5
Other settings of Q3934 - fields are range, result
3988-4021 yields 62.4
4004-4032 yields 68.2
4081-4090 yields 66.7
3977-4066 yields 60.8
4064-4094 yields 62.2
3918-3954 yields 33.6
